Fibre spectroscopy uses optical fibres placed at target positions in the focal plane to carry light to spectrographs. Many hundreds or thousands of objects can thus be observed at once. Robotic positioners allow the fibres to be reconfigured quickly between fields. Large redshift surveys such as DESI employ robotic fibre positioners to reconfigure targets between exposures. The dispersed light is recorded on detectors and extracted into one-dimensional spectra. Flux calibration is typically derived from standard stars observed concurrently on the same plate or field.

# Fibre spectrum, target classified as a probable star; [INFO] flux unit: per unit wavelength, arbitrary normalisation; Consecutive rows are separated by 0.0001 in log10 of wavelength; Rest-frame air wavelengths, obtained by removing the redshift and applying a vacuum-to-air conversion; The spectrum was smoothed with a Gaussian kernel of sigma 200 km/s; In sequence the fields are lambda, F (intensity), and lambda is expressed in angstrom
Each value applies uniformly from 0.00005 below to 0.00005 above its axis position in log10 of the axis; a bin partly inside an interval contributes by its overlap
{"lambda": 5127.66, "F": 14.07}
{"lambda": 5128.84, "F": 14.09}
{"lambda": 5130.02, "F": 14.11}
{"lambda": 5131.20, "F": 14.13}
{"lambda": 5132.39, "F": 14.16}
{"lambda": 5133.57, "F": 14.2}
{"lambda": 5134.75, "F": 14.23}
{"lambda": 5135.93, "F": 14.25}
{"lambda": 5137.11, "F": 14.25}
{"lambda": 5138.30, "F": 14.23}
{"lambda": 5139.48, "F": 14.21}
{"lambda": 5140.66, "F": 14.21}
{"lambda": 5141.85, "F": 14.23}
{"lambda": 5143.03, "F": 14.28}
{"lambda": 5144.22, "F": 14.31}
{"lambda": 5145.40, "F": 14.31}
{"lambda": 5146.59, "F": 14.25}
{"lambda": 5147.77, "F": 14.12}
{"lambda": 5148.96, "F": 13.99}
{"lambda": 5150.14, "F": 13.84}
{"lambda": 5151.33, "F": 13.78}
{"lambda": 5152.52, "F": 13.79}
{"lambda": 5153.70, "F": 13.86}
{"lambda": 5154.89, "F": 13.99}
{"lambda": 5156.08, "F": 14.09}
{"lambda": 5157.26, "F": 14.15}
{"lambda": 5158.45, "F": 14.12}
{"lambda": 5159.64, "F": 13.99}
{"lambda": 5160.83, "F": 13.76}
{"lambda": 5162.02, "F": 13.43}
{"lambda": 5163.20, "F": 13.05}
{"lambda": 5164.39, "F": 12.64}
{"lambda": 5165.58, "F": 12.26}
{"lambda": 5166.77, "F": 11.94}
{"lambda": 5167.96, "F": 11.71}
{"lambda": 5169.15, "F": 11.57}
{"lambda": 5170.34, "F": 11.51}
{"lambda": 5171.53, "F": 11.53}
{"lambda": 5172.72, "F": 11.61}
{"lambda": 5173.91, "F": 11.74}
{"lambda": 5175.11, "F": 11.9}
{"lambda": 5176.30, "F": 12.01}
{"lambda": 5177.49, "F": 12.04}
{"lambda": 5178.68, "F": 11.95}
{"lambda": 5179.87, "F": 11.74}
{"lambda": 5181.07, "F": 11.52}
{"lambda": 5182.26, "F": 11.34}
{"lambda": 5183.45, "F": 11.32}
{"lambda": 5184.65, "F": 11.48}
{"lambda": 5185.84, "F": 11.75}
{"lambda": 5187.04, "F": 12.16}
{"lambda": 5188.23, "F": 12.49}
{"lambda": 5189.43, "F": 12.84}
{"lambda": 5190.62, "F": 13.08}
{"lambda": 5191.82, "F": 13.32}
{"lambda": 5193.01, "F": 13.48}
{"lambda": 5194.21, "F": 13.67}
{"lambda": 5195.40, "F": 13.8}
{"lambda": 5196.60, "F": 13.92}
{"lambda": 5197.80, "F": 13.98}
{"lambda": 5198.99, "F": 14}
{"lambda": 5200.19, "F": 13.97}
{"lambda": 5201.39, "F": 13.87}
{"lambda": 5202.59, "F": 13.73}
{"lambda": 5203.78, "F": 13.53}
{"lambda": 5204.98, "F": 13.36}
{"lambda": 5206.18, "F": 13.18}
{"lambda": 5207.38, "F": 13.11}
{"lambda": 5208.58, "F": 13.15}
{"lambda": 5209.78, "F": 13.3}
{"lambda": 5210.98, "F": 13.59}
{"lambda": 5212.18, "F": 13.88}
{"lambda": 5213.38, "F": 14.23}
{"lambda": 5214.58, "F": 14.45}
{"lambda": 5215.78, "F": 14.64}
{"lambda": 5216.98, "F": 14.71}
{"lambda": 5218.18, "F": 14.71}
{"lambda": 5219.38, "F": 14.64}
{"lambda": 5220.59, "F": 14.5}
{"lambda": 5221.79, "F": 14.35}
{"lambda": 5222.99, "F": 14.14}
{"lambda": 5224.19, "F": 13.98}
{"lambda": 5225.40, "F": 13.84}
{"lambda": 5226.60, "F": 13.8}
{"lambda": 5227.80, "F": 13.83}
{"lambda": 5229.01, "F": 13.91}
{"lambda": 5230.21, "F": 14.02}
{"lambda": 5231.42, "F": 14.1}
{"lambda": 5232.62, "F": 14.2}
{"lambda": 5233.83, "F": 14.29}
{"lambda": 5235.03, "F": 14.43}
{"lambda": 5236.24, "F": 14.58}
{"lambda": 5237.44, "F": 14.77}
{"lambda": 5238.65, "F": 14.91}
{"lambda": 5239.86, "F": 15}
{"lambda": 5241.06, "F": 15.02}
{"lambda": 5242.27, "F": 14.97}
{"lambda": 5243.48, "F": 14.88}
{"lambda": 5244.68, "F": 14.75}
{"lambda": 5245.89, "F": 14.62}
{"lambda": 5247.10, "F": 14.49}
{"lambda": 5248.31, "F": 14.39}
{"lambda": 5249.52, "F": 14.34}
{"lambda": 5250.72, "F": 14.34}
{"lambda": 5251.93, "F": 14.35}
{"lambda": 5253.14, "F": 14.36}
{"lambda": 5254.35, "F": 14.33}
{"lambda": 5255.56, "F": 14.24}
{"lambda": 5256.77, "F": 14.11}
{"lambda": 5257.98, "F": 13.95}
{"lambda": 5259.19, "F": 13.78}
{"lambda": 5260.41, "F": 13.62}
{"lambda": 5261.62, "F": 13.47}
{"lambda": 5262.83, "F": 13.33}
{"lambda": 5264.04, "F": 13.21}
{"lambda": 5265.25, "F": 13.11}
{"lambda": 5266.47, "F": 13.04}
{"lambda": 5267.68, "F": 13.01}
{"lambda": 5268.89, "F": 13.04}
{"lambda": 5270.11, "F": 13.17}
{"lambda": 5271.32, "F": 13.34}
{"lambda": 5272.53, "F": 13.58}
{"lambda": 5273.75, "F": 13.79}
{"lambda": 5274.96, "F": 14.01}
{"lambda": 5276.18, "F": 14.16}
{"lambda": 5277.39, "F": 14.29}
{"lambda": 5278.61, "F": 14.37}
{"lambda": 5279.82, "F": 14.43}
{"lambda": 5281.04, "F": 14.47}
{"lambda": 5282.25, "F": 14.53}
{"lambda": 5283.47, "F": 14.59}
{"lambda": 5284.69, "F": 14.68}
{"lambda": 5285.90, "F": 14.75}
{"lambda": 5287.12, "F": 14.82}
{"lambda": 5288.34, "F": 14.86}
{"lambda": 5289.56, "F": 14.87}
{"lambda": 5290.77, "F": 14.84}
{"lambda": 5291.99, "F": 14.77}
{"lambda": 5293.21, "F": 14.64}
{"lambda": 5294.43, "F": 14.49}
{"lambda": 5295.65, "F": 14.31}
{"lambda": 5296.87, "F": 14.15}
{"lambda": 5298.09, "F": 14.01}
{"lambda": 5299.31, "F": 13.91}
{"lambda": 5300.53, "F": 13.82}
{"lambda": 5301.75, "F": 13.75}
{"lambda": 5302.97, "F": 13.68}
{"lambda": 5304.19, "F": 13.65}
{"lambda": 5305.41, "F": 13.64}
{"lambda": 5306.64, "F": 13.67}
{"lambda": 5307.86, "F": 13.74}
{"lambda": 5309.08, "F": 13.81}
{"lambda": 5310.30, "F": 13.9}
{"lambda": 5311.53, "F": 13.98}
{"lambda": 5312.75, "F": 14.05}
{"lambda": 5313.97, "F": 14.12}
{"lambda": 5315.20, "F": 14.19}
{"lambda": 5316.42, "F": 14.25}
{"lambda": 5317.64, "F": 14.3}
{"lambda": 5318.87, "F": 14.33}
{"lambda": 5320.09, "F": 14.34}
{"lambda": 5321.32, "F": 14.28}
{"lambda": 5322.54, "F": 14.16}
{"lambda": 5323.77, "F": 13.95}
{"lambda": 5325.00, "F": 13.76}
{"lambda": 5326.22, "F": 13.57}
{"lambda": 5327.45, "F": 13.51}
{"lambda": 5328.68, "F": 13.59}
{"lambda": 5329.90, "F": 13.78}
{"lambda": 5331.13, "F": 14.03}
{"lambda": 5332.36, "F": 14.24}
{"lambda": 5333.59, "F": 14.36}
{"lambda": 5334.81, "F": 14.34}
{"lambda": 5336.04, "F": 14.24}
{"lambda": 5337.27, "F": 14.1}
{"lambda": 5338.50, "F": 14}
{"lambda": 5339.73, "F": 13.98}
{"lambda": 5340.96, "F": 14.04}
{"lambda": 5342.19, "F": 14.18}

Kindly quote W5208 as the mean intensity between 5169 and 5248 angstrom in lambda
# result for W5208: 13.5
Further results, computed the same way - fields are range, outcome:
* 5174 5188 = 11.8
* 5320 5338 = 14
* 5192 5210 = 13.6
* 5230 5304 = 14.2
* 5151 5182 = 12.7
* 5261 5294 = 14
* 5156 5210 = 12.8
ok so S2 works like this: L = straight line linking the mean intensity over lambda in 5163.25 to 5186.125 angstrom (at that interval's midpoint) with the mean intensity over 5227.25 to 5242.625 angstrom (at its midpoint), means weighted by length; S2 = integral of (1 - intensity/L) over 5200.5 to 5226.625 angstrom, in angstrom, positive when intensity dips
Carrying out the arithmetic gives -0.84 angstrom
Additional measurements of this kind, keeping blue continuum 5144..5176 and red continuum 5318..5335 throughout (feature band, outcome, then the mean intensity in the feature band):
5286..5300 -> -0.7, 14.5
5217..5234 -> -0.9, 14.2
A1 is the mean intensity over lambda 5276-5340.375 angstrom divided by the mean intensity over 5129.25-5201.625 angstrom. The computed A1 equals 1.07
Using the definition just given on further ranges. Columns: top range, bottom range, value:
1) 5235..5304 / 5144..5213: 1.09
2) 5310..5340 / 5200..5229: 1.01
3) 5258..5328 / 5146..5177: 1.08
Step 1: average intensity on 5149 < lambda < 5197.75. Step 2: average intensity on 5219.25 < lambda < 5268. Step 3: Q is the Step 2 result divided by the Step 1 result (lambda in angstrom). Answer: 1.1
